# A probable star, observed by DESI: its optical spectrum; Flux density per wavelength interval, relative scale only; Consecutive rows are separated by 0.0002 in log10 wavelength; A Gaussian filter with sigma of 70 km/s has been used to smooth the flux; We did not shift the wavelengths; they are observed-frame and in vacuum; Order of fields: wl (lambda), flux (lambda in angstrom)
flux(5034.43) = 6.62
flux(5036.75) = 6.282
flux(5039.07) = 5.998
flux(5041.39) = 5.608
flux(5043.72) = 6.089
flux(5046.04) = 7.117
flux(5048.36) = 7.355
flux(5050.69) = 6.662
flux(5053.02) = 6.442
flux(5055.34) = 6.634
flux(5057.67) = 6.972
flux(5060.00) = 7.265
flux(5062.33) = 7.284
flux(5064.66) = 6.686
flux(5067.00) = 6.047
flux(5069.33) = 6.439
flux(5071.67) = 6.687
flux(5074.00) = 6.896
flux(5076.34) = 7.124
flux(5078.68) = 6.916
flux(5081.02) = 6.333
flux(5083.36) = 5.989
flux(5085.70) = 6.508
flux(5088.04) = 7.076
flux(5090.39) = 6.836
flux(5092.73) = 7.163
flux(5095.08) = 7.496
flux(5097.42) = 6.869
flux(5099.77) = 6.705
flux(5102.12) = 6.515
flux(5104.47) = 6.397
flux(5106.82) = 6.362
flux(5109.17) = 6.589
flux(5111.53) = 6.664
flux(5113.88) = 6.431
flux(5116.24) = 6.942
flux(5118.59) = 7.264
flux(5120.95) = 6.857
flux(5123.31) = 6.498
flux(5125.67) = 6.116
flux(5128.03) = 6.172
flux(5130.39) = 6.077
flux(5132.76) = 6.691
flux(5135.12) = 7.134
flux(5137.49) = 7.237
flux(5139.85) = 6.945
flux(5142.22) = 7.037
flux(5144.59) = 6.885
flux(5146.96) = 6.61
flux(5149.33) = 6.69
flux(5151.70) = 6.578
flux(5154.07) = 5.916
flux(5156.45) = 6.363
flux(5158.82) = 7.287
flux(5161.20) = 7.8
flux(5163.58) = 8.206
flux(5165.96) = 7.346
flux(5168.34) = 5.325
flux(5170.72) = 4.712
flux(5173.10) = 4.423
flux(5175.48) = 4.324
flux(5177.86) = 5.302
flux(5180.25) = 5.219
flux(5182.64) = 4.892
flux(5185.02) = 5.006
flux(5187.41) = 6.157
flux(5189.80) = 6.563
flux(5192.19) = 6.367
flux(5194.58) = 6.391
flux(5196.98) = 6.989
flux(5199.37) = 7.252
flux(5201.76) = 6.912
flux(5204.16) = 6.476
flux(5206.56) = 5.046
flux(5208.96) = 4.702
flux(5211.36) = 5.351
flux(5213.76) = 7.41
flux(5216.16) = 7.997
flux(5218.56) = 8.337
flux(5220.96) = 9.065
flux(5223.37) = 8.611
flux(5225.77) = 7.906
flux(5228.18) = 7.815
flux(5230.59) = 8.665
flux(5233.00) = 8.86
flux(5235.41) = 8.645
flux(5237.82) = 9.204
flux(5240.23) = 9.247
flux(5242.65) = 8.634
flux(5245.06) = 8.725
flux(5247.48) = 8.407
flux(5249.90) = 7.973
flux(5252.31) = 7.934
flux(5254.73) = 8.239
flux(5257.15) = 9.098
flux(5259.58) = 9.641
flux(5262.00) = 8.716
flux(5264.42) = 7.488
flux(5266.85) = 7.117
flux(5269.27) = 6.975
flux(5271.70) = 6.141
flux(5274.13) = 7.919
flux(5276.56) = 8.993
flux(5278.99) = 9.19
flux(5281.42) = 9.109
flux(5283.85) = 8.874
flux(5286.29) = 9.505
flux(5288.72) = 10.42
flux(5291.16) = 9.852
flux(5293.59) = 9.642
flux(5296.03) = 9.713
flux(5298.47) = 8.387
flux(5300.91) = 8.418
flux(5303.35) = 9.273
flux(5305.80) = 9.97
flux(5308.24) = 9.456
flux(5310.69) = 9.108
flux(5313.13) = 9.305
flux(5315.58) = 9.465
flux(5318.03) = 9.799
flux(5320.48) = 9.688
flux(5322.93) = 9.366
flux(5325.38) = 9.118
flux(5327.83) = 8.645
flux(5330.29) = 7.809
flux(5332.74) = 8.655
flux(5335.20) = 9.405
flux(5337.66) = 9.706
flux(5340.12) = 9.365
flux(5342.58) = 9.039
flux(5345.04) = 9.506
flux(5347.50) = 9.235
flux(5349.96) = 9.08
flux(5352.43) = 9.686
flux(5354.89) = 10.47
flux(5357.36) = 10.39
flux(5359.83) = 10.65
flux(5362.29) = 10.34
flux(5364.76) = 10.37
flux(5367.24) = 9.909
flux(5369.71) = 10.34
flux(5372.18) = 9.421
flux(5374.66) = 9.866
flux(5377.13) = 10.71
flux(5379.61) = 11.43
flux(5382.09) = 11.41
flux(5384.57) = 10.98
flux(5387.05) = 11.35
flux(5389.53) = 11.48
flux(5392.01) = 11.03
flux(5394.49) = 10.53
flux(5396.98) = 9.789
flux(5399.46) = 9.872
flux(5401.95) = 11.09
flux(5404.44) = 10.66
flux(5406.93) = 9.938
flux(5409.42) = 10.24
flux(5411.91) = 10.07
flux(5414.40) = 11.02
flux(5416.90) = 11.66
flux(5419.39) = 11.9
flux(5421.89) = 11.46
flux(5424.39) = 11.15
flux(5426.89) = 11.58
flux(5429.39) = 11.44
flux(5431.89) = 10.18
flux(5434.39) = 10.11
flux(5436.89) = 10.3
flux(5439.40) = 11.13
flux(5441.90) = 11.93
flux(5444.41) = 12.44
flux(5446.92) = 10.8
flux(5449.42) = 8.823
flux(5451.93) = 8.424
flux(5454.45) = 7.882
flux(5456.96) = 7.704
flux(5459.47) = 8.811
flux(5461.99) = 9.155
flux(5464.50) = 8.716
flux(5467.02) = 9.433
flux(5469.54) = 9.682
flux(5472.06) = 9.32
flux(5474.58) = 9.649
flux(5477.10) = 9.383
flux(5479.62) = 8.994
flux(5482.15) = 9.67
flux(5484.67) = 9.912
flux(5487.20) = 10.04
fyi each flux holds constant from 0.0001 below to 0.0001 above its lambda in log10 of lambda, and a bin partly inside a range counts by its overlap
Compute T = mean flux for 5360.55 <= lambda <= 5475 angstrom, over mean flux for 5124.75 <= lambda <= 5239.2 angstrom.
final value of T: 1.53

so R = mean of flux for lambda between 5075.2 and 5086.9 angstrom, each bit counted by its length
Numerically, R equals 6.58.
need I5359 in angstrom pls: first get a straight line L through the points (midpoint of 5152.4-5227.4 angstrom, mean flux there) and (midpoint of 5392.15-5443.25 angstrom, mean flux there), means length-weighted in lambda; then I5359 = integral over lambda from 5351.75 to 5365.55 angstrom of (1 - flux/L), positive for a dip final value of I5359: -0.94 angstrom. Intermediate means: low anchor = 6.45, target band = 10.3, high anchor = 10.8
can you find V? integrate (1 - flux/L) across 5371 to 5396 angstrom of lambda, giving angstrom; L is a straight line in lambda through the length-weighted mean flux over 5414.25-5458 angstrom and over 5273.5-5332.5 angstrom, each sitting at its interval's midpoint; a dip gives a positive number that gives -2.0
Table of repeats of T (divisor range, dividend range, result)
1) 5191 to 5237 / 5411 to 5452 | 1.49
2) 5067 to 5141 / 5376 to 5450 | 1.63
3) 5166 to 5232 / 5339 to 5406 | 1.60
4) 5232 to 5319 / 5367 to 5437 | 1.22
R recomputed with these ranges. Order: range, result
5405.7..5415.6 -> 10.3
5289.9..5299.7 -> 9.4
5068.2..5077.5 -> 6.79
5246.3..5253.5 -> 8.11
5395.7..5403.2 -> 10.2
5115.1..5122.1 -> 7.03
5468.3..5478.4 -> 9.51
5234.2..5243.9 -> 8.93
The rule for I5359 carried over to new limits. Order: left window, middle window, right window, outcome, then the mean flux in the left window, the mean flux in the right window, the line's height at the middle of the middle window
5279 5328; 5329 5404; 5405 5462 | -1.8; 9.37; 10.4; 9.86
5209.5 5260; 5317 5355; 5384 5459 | 1.1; 8.3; 10.5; 9.52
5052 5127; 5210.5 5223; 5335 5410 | 0.8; 6.72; 10.2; 8.31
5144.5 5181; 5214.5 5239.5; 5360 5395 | -3.3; 6.18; 10.7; 7.52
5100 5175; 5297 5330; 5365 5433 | 0.7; 6.56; 10.8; 9.38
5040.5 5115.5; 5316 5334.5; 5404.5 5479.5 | 0.0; 6.7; 10.1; 9.03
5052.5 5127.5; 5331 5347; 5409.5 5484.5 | -0.3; 6.72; 10.1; 9.07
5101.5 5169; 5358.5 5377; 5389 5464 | -1.0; 6.73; 10.4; 9.65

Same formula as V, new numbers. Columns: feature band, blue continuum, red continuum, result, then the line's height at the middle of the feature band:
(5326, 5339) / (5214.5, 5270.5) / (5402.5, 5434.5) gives 1.1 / 9.68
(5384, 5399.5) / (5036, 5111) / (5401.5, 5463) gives -1.3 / 9.97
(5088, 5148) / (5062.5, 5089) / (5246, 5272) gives 1.8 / 6.96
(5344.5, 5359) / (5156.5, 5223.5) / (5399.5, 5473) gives -1.4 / 8.91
